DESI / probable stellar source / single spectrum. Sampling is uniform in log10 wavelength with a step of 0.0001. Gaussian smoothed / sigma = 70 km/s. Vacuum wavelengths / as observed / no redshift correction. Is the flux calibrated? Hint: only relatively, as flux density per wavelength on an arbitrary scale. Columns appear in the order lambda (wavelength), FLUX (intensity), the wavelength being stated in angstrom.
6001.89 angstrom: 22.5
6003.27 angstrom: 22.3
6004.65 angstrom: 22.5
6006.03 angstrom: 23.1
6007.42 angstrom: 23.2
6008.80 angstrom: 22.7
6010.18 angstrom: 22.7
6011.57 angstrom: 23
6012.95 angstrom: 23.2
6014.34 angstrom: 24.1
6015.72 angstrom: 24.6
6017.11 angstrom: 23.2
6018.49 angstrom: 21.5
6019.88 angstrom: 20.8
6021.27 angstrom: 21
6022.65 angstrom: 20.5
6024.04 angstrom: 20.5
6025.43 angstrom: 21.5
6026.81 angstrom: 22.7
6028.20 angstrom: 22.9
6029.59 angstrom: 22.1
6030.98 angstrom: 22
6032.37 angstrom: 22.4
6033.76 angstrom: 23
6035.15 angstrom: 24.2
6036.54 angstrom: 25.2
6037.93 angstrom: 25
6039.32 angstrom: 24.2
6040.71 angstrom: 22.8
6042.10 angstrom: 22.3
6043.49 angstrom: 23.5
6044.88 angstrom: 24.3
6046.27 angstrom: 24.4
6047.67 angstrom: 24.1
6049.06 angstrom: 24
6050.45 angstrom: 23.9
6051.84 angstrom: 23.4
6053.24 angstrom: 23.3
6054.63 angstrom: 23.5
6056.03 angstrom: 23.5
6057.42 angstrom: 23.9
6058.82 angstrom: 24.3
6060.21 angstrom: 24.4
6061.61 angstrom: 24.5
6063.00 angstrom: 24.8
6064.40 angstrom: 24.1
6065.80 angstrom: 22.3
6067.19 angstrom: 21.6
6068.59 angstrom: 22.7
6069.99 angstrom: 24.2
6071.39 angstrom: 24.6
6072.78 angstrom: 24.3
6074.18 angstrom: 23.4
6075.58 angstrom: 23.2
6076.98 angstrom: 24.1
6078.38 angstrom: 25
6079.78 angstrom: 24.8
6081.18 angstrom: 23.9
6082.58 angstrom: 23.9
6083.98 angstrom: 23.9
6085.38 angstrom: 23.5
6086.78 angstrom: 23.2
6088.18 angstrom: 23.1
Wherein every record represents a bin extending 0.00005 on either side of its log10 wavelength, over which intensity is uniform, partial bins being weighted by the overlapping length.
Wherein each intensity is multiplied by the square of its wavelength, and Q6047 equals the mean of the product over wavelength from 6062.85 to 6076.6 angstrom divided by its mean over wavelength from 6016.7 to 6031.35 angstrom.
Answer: 1.10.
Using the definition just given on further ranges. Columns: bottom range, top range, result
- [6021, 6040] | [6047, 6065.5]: 1.06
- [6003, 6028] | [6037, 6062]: 1.08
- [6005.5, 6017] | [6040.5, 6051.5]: 1.03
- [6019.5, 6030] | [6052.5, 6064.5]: 1.13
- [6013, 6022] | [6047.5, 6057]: 1.06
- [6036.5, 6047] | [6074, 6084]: 1.02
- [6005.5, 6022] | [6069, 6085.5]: 1.08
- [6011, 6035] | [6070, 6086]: 1.10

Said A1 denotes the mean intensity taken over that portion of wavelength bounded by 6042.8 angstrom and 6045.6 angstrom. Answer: 23.9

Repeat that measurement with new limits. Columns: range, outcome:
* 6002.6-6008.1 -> 22.8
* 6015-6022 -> 22.2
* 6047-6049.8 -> 24.1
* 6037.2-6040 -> 24.6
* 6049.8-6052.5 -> 23.7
